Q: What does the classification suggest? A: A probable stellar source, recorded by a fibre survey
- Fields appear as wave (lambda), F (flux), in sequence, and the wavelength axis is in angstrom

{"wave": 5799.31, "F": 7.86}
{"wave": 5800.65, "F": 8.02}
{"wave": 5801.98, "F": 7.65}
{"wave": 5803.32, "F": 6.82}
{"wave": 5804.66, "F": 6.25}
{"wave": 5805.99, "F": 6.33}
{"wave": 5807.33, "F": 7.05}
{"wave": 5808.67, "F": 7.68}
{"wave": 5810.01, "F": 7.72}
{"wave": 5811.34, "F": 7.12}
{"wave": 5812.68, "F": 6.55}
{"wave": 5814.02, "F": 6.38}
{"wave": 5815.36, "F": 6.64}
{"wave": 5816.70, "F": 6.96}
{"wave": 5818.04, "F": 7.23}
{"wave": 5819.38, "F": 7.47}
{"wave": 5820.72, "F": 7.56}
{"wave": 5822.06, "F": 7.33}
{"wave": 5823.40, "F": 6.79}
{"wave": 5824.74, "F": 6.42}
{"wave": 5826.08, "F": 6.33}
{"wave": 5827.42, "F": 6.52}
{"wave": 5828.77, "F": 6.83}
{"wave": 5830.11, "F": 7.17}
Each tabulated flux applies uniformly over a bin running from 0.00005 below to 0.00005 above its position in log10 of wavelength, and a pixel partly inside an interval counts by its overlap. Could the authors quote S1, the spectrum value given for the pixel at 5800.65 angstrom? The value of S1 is 8.02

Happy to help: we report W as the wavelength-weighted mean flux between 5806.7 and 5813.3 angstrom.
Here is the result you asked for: 7.23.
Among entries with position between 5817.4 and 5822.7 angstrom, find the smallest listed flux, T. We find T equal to 7.23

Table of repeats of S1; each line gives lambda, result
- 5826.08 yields 6.33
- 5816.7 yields 6.96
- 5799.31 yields 7.86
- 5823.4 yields 6.79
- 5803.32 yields 6.82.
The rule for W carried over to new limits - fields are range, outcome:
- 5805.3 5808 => 6.69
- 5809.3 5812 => 7.44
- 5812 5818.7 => 6.75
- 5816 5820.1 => 7.22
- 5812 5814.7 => 6.46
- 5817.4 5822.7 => 7.4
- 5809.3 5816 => 6.89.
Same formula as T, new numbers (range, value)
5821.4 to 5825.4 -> 6.42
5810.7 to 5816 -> 6.38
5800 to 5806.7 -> 6.25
